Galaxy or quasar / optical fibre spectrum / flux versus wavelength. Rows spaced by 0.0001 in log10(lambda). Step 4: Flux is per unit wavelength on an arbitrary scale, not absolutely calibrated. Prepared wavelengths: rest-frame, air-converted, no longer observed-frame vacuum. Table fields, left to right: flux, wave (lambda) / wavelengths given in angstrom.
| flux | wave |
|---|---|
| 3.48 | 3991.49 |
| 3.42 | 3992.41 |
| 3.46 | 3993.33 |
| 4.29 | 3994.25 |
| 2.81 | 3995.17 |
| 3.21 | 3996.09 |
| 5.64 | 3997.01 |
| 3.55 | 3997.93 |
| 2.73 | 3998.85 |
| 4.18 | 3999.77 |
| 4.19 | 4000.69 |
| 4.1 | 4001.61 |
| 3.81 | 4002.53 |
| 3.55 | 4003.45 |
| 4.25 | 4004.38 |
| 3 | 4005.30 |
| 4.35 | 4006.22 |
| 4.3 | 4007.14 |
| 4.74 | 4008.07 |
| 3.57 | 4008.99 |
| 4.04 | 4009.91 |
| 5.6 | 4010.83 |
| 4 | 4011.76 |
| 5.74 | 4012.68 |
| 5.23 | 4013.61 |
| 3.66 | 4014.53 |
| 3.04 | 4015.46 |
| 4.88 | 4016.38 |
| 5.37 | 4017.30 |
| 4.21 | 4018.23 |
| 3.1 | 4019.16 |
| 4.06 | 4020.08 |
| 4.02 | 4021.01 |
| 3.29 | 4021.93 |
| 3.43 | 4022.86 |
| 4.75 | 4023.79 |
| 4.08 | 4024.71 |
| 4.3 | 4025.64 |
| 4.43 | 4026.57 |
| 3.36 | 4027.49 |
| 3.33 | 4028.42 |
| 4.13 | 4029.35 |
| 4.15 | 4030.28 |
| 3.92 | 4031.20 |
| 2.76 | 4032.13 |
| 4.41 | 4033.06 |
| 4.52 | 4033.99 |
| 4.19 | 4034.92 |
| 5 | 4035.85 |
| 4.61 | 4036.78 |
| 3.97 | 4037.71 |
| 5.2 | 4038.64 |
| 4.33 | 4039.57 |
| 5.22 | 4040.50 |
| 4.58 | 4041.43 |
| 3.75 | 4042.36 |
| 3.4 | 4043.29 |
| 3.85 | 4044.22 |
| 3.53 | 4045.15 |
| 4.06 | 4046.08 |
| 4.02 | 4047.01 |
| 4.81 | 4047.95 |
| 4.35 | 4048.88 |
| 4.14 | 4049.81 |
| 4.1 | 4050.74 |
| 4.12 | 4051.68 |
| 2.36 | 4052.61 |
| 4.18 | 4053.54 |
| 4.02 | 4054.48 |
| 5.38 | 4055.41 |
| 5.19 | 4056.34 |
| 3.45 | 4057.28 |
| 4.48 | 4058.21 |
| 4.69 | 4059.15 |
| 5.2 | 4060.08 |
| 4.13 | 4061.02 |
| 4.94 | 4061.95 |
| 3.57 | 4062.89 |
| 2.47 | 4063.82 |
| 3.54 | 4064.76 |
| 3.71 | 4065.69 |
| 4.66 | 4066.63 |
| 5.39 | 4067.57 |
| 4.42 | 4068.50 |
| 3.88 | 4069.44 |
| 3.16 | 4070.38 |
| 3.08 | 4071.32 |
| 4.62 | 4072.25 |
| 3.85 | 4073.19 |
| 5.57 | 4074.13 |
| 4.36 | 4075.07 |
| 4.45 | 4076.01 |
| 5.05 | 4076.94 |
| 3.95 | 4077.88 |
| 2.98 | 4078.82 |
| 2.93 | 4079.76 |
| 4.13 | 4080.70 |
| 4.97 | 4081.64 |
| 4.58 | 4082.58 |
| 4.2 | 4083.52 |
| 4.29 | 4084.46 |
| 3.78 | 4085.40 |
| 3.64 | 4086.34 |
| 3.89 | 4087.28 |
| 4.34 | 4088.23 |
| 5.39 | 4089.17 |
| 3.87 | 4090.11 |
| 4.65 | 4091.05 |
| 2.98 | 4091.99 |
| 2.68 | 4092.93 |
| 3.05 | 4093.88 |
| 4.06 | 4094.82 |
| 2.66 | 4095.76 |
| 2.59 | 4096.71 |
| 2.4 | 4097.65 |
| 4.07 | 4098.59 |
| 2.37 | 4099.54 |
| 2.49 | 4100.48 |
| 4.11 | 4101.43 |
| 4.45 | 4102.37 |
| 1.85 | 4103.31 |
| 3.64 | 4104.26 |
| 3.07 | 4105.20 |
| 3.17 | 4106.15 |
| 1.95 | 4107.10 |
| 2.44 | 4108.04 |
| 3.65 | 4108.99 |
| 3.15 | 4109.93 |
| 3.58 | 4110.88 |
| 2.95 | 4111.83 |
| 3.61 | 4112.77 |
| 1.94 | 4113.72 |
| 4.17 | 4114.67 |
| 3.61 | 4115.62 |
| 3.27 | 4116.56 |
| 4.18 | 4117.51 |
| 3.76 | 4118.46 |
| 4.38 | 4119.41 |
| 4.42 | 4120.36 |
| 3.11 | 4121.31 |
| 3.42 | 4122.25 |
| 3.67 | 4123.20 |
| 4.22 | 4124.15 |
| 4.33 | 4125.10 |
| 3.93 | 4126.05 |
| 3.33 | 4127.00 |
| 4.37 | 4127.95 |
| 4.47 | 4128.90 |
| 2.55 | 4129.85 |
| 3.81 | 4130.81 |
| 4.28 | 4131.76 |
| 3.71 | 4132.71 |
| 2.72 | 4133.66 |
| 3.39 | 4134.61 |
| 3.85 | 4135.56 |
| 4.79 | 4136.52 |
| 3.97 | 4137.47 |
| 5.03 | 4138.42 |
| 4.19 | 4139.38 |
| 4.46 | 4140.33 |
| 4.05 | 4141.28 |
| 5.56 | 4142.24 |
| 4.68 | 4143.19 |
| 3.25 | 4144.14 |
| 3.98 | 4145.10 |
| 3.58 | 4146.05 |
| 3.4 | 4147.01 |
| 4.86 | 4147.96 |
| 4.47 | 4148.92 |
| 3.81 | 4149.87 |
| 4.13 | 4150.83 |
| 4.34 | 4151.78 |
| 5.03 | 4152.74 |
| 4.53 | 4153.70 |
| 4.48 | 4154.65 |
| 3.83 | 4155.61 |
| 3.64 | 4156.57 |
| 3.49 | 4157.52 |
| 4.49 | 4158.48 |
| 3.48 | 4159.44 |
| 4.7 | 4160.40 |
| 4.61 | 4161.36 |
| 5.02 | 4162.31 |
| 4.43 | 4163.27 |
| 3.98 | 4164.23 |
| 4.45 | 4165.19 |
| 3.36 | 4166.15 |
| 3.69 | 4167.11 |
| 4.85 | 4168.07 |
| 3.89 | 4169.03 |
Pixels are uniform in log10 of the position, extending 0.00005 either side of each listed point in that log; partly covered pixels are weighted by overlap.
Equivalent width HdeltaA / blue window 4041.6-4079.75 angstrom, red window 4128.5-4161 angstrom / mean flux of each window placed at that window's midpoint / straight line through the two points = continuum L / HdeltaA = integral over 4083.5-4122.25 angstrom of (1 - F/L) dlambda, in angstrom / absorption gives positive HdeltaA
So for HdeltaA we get 6.1 angstrom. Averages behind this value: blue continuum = 4.11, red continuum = 4.09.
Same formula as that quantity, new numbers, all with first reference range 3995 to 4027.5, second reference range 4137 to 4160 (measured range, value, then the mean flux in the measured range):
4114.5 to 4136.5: 2.0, 3.8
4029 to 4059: -0.6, 4.2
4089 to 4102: 2.5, 3.35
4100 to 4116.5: 4.0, 3.17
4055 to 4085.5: -0.6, 4.22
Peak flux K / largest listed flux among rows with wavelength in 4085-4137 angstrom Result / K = 5.39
